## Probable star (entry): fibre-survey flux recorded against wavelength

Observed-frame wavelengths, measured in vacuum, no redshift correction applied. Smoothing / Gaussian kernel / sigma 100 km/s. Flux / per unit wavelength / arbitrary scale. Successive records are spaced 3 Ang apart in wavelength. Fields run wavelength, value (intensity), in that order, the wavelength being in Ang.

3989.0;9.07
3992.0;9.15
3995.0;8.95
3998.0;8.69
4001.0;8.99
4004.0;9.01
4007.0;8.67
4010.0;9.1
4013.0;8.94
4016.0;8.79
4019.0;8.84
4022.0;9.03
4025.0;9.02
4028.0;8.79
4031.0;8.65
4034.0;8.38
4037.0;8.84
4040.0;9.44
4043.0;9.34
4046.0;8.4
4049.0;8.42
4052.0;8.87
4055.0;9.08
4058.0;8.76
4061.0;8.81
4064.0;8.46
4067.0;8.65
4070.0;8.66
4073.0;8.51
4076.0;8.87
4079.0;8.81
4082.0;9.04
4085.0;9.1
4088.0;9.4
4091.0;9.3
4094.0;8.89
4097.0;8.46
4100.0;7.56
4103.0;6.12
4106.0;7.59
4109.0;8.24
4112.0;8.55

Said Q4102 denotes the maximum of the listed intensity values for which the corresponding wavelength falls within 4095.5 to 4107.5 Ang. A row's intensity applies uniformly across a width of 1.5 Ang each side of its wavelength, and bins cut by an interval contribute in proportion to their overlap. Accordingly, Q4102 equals 8.46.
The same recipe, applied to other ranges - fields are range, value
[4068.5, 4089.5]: 9.4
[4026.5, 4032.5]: 8.79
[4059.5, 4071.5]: 8.81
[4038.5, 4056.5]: 9.44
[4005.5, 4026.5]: 9.1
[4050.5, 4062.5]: 9.08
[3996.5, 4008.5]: 9.01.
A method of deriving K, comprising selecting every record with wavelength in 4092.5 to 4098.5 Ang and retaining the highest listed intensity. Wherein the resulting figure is 8.89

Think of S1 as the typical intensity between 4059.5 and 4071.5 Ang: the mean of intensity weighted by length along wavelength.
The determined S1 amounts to 8.65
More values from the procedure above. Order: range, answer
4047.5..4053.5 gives 8.64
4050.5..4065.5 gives 8.8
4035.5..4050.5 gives 8.89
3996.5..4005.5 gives 8.9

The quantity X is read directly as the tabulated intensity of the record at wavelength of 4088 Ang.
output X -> 9.4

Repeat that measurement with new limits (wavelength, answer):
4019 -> 8.84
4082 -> 9.04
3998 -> 8.69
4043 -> 9.34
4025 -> 9.02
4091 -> 9.3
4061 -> 8.81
